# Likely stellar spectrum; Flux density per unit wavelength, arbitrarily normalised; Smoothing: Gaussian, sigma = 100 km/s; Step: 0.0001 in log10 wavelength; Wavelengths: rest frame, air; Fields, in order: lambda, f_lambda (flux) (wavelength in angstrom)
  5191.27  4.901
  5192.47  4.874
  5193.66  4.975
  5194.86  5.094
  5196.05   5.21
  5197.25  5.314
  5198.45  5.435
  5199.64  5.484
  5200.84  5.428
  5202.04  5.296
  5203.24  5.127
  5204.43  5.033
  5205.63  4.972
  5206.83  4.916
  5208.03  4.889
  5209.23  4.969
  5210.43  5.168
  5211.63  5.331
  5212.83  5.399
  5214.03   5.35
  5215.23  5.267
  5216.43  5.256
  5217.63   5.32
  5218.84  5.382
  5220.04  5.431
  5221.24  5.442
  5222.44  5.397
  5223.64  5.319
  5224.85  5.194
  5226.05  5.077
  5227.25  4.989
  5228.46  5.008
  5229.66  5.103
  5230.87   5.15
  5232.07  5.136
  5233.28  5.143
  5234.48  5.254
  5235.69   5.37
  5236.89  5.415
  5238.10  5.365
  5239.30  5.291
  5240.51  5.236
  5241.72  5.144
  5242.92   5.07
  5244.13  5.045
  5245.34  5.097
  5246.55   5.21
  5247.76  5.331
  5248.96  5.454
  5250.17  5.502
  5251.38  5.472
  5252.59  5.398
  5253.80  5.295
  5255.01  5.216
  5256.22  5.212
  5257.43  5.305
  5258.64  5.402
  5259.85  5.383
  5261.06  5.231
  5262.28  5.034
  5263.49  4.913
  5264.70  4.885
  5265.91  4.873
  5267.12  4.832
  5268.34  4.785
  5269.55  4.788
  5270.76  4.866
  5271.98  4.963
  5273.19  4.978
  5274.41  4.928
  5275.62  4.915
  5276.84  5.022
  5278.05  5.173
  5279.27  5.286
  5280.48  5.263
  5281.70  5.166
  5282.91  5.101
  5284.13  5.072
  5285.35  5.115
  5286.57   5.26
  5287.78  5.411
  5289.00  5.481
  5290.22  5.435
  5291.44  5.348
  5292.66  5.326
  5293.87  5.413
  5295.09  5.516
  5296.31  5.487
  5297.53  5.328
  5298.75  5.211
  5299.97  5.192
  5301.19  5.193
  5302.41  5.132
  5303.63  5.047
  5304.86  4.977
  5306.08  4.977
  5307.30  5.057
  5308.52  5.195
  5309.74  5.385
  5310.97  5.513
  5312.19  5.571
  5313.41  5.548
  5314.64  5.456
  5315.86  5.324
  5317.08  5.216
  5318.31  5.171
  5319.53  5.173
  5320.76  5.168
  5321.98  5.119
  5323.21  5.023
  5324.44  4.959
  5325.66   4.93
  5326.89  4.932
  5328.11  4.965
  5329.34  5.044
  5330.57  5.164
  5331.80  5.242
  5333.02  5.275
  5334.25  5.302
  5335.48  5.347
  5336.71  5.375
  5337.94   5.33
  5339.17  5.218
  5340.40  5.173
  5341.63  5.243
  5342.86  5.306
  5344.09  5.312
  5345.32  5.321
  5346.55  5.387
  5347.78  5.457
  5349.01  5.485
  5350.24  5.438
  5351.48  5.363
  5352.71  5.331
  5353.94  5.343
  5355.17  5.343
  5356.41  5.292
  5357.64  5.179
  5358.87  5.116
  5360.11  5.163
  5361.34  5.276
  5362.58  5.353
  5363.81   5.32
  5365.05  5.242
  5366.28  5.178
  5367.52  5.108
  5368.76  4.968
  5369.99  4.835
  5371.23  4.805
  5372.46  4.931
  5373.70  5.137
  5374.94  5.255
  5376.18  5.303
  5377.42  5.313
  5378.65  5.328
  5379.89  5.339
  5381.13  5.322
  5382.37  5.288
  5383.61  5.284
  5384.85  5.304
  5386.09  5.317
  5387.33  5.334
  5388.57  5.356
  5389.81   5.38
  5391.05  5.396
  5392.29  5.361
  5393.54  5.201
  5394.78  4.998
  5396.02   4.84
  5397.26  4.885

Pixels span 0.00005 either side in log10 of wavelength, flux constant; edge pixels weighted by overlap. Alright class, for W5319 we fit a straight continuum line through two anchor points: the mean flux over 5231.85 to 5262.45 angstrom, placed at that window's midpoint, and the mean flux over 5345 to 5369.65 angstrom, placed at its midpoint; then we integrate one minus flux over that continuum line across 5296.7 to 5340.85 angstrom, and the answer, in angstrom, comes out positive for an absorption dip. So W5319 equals 0.62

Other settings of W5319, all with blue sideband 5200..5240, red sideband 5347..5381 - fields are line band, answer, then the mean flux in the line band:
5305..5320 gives -0.18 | 5.29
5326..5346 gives 0.04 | 5.22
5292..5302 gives -0.20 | 5.33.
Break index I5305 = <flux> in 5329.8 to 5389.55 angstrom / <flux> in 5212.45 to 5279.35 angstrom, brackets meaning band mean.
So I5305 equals 1.01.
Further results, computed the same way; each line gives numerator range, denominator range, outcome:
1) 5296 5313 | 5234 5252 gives 0.99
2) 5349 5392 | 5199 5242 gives 1.00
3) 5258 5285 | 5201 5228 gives 0.97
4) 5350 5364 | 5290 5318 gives 1.00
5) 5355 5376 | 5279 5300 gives 0.97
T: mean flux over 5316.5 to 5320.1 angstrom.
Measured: 5.19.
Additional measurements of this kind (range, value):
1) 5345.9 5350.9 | 5.44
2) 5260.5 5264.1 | 5.05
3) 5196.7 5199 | 5.37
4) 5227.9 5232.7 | 5.1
